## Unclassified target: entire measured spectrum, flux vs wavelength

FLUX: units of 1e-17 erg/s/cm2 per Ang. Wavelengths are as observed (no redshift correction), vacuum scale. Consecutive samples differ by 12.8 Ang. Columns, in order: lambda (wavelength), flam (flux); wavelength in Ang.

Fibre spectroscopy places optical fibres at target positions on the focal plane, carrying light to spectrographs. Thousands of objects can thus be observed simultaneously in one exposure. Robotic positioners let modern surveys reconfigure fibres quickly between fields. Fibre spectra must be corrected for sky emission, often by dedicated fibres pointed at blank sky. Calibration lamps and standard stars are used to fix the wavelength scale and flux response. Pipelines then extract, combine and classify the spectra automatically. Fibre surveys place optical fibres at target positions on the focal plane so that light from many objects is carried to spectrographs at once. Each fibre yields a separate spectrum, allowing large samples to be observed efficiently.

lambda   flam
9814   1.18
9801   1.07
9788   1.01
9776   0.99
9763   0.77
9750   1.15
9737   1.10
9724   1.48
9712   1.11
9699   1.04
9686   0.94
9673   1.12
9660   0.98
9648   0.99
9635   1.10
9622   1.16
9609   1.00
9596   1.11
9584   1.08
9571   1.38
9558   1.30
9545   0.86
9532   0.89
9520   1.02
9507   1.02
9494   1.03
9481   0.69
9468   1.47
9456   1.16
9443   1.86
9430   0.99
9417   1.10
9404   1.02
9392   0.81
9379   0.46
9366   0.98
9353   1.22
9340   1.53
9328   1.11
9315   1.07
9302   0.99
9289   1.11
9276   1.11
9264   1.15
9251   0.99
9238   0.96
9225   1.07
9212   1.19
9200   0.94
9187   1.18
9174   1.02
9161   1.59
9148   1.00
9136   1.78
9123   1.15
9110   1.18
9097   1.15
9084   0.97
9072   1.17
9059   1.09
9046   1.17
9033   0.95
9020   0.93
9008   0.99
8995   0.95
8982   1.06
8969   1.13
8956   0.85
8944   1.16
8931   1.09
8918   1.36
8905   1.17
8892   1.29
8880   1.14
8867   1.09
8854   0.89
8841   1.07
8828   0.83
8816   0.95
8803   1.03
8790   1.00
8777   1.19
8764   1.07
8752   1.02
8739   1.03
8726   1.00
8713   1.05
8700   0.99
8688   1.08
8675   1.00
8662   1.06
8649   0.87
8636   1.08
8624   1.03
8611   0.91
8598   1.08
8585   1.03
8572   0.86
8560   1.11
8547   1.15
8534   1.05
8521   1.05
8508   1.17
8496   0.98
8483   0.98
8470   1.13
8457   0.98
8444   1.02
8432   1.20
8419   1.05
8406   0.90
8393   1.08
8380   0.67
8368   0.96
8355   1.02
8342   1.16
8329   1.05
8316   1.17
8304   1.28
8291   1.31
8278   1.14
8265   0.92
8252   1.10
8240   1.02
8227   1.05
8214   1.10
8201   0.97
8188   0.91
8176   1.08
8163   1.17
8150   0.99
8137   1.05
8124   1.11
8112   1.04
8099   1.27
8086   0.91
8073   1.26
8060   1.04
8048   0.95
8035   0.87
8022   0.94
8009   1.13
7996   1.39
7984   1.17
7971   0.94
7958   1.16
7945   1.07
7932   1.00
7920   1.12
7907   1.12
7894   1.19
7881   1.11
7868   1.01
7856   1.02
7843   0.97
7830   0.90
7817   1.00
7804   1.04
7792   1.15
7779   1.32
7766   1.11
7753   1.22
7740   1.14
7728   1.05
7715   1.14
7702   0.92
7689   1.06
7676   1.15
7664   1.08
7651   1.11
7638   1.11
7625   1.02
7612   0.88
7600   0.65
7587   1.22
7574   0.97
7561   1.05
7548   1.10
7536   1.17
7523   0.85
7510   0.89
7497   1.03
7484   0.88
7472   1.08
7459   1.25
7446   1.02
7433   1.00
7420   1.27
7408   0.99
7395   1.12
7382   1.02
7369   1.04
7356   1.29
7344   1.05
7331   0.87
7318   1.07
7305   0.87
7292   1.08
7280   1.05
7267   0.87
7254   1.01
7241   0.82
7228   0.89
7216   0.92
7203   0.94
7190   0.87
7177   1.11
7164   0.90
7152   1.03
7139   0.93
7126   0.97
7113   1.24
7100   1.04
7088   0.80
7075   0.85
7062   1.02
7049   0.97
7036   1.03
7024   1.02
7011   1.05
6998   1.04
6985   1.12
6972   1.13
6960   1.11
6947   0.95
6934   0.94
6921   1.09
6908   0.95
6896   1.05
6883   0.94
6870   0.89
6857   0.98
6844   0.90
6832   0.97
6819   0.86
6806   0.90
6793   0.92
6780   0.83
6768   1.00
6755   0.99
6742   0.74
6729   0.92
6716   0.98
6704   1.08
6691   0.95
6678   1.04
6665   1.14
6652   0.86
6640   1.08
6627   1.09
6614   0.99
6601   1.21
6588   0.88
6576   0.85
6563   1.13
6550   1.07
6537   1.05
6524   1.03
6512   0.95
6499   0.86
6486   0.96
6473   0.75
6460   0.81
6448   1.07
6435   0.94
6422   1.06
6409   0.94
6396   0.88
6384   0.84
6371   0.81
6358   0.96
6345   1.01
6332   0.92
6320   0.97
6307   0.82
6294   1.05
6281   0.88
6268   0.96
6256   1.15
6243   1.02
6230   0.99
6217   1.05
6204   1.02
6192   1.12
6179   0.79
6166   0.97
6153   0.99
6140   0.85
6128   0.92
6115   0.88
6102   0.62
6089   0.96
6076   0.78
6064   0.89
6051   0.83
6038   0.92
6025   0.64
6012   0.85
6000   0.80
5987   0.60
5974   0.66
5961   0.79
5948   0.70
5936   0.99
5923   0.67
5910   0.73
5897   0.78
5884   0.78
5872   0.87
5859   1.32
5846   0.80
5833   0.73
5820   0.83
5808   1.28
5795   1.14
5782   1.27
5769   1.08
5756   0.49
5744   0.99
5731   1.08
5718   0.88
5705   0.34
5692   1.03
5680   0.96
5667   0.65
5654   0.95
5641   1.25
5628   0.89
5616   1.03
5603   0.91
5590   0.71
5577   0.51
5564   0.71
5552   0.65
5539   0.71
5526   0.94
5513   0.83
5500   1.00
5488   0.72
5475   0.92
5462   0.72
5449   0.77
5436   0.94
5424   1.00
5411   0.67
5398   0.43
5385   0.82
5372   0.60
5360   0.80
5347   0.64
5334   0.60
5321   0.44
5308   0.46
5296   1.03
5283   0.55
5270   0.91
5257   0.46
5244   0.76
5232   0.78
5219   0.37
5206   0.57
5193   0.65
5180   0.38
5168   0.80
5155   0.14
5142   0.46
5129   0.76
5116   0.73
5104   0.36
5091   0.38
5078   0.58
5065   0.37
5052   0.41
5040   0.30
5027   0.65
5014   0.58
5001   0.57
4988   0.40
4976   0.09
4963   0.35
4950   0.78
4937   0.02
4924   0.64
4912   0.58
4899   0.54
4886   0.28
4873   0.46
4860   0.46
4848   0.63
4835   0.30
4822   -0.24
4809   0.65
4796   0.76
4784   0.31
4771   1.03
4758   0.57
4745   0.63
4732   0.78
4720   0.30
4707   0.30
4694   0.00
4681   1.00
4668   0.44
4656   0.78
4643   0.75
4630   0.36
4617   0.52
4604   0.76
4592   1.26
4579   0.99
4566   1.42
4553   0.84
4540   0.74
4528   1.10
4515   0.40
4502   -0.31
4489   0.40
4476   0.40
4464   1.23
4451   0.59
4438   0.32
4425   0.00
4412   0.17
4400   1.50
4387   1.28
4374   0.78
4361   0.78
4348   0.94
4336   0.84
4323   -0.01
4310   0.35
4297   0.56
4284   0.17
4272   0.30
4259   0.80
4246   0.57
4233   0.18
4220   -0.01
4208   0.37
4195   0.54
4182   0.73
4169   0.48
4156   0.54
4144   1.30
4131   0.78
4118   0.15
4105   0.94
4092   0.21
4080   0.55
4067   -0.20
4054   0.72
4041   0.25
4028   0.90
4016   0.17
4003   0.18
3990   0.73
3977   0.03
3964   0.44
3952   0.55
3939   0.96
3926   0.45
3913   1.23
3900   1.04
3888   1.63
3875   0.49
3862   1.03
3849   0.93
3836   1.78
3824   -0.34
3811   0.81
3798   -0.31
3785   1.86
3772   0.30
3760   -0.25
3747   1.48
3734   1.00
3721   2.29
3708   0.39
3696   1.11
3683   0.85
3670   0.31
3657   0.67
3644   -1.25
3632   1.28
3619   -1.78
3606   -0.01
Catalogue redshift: 0.391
